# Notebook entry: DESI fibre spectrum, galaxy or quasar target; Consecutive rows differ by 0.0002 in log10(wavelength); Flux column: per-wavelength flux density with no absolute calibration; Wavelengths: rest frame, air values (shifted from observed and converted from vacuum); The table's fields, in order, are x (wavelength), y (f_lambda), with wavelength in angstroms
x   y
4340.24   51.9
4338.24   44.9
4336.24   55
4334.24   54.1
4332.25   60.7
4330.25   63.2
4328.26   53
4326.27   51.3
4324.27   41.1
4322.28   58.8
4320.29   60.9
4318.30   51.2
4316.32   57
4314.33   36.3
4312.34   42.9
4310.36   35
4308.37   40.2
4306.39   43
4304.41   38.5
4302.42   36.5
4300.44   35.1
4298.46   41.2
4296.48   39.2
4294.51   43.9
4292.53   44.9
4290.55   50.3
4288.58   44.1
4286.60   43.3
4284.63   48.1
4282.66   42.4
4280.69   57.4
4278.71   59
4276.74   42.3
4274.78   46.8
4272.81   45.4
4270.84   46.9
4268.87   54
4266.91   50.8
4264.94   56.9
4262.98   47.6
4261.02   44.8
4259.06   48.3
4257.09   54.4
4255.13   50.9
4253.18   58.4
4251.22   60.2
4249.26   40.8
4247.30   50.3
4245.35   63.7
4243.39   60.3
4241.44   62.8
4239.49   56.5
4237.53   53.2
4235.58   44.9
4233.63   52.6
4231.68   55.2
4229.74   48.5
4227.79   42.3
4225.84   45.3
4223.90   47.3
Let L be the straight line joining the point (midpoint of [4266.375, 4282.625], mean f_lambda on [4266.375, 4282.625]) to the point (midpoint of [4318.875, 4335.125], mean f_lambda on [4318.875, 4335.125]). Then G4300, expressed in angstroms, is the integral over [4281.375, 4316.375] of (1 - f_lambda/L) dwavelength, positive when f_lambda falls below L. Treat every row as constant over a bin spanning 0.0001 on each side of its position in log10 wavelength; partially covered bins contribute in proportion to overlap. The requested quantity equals 6.9 angstroms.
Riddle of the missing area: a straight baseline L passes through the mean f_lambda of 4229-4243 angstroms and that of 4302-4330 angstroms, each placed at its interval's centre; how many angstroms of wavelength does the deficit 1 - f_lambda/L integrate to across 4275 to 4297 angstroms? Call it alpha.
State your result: 1.10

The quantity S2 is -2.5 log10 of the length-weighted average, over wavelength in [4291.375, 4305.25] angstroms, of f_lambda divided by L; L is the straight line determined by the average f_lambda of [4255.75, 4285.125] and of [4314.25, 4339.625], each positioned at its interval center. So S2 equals 0.27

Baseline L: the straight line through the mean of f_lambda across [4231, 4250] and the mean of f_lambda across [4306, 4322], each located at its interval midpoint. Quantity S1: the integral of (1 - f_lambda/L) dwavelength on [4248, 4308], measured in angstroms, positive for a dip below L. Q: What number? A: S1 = 3.9 angstroms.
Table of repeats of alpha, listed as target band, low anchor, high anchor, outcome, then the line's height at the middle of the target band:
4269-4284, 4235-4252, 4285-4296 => -0.3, 48.1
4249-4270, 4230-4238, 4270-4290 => -1.1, 49.2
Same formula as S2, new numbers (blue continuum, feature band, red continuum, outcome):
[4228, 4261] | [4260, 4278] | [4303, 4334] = 0.07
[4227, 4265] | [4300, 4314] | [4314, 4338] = 0.35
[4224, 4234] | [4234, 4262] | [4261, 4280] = -0.09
